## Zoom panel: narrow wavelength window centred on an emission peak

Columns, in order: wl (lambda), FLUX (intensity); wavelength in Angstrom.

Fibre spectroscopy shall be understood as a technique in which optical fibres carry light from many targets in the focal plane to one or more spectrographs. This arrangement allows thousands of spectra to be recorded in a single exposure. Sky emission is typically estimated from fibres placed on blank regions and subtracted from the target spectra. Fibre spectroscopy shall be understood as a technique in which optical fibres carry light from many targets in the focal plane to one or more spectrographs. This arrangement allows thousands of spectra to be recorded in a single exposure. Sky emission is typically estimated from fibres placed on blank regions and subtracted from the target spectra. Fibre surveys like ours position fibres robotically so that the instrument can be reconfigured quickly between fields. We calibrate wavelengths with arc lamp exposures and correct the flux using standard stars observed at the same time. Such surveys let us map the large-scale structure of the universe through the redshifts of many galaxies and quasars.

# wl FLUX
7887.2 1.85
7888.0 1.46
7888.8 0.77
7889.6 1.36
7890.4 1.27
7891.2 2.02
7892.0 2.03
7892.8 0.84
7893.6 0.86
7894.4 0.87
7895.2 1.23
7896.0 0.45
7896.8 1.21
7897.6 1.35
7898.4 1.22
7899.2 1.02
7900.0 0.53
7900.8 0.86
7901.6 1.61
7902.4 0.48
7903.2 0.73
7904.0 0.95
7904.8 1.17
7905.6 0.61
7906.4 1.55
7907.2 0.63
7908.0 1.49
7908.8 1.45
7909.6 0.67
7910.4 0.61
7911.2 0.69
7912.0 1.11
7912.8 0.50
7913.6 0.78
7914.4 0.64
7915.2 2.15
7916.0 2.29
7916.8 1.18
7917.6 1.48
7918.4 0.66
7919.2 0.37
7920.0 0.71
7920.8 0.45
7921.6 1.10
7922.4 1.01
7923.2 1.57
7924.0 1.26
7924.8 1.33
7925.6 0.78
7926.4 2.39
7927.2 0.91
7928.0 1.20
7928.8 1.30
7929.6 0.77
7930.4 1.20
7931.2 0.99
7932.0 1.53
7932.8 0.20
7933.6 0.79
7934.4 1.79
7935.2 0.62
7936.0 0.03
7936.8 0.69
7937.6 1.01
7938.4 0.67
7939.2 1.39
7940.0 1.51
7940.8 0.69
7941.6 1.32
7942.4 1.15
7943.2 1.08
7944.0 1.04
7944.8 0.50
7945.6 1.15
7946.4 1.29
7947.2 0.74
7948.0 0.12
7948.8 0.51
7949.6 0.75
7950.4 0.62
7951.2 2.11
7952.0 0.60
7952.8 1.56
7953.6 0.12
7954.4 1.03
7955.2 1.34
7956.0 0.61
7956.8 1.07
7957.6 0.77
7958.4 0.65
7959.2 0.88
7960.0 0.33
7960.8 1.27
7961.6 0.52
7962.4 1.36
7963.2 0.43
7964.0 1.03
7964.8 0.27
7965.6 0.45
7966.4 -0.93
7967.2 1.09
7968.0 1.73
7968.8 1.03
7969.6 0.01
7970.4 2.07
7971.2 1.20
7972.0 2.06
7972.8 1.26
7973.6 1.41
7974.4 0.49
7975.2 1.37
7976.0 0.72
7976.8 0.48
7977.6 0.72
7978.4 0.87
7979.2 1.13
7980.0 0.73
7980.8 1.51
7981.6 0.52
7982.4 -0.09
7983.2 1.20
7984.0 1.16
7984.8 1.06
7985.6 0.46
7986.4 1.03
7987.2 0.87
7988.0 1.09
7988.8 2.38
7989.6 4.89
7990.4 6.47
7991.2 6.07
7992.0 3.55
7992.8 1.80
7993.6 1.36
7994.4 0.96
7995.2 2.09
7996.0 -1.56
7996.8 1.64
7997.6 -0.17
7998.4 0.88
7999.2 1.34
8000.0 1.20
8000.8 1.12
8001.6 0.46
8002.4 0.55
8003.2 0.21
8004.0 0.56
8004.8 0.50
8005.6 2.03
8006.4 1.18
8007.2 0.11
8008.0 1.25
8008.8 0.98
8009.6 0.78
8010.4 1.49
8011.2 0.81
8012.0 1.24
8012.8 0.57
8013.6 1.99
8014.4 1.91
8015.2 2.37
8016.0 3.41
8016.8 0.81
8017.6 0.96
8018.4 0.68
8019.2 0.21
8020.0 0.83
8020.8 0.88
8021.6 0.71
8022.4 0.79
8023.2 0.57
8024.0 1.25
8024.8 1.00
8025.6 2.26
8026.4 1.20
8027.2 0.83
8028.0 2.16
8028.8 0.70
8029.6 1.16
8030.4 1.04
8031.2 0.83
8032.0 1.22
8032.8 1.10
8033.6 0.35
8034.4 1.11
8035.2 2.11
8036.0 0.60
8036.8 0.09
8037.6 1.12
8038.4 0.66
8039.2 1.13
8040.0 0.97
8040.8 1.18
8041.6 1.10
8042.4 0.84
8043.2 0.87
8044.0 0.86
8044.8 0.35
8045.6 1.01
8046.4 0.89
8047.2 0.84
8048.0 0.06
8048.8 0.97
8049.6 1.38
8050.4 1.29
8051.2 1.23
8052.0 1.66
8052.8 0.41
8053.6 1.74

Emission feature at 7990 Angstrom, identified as Halpha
